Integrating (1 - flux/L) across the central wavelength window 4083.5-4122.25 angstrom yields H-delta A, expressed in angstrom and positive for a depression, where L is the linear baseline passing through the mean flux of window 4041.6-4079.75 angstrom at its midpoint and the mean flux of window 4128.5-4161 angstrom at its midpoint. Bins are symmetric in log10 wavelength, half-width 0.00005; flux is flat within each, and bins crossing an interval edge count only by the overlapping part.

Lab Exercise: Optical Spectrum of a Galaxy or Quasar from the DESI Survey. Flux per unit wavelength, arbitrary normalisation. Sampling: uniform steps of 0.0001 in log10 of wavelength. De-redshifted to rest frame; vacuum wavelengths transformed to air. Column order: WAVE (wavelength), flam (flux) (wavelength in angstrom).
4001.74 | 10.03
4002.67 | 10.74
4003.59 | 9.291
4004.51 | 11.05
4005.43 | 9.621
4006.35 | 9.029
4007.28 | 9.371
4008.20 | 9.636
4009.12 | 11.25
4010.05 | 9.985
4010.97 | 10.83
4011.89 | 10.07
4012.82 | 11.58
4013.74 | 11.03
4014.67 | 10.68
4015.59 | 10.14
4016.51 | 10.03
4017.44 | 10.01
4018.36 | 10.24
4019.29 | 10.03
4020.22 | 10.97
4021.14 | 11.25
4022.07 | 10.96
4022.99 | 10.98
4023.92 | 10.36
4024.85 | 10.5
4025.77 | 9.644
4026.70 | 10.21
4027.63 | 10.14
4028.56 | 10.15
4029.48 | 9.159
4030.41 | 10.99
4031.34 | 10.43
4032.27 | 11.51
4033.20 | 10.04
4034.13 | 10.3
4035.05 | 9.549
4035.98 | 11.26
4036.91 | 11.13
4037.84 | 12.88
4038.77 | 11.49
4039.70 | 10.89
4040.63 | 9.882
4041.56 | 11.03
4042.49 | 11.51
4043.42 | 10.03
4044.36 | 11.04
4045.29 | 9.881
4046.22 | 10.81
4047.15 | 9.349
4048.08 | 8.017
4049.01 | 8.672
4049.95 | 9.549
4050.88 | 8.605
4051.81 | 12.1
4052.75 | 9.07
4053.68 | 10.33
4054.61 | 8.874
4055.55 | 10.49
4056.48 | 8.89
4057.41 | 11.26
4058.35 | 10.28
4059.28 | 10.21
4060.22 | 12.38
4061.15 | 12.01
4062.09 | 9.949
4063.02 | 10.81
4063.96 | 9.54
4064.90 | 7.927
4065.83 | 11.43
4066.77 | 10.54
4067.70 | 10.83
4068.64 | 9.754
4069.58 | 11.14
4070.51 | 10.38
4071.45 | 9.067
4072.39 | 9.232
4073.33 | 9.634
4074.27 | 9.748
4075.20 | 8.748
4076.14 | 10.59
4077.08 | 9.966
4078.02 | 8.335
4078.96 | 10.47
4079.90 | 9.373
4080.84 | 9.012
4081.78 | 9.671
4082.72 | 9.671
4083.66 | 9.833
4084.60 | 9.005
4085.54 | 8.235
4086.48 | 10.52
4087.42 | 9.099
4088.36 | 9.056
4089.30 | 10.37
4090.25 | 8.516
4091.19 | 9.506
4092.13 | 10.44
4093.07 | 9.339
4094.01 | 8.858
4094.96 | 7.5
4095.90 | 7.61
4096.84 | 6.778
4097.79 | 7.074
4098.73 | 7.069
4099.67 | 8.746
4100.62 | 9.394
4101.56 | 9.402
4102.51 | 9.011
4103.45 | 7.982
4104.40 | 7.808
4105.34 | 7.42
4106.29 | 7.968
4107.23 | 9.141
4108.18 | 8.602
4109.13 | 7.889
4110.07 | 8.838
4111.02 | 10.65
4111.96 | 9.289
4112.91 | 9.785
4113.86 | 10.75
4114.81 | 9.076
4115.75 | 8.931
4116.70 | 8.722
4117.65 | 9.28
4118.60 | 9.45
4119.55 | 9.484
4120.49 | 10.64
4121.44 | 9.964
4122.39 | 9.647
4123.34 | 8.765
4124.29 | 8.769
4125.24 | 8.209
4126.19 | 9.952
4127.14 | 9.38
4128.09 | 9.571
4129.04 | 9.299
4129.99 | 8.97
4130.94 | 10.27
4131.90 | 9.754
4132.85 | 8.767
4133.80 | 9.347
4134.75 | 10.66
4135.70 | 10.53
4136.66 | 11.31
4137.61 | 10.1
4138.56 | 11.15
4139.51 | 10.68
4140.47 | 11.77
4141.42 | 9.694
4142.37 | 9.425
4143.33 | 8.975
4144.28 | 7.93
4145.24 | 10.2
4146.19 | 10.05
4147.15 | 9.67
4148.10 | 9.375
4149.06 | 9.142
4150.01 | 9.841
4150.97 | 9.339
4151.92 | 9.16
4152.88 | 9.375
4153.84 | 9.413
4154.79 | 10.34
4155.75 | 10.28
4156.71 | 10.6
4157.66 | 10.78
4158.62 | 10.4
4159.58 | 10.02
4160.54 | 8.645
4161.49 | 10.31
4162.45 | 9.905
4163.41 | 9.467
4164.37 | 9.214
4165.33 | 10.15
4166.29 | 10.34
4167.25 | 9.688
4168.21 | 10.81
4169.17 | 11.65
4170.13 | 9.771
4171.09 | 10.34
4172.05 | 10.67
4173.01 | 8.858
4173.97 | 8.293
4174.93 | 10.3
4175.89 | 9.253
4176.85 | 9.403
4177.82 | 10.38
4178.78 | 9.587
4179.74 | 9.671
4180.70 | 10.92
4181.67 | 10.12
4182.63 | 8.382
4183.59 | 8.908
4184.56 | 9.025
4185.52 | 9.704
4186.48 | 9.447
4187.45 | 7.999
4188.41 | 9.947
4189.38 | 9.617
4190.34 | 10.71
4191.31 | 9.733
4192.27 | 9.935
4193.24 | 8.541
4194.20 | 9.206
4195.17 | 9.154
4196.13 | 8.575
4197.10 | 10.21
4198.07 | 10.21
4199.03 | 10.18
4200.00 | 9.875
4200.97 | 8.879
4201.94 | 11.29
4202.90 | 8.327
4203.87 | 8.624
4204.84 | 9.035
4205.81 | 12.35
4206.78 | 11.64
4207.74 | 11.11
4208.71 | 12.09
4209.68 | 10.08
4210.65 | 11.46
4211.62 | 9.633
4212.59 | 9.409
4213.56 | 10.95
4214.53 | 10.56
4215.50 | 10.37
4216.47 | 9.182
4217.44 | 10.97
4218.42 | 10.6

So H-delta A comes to 3.9 angstrom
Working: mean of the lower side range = 10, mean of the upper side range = 9.86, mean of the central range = 8.95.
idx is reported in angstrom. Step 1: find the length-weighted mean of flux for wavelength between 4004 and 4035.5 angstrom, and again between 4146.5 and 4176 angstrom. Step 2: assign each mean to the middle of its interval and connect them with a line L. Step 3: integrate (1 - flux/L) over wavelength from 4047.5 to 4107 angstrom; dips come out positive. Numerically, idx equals 4.3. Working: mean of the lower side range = 10.3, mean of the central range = 9.41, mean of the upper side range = 9.86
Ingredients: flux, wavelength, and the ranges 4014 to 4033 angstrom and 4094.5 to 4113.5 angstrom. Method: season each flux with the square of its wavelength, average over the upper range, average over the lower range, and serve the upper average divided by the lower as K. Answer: 0.8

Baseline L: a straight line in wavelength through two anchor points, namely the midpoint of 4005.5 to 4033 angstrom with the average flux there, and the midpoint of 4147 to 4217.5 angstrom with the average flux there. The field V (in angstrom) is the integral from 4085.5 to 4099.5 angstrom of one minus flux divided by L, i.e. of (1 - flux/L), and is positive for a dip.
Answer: 2.0 angstrom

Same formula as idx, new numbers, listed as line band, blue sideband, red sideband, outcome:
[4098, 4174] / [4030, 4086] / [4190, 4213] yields 3.8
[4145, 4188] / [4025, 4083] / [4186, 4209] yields 0.7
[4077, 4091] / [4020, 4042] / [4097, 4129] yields 0.3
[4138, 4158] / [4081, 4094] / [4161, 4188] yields -0.4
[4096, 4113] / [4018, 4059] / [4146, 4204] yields 2.7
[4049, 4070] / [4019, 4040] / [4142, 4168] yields 0.4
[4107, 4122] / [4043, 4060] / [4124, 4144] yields 0.7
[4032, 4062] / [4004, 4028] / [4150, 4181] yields -0.4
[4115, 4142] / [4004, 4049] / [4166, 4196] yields 0.5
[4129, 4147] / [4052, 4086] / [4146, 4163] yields -0.2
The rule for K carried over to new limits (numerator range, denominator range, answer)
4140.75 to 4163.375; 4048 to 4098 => 1.05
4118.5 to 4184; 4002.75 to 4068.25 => 1.00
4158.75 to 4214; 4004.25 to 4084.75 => 1.04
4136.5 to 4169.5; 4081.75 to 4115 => 1.15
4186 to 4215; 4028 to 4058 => 1.05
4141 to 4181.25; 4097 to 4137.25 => 1.09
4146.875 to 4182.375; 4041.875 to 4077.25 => 1.03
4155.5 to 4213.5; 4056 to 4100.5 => 1.09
